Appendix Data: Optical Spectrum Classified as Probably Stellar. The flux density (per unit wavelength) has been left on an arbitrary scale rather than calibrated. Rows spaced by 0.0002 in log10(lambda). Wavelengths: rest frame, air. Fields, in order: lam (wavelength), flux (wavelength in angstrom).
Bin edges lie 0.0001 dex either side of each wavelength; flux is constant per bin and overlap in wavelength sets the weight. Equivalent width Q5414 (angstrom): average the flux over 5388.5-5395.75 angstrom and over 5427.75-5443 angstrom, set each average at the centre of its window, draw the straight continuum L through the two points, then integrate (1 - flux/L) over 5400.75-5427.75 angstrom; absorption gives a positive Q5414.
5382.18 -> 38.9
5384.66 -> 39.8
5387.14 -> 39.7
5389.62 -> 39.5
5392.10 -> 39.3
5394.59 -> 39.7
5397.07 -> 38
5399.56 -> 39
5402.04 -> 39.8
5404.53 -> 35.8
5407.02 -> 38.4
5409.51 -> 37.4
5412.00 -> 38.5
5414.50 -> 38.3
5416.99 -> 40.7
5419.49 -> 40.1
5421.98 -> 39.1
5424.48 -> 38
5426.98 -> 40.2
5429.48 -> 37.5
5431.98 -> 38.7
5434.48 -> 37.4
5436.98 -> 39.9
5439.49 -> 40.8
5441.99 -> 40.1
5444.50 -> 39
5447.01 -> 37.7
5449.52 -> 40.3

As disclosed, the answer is 0.4 angstrom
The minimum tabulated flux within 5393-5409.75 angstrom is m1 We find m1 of 35.8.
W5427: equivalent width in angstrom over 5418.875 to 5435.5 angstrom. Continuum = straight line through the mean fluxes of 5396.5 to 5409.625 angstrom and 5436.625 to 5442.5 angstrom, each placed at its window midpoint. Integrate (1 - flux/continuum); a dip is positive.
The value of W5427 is 0.4 angstrom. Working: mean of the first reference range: 38.1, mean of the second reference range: 40.3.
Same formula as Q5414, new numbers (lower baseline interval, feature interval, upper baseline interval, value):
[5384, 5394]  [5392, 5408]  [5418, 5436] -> 0.33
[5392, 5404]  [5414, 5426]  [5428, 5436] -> -0.30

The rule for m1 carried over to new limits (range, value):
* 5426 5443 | 37.4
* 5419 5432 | 37.5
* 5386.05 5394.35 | 39.3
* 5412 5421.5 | 38.3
